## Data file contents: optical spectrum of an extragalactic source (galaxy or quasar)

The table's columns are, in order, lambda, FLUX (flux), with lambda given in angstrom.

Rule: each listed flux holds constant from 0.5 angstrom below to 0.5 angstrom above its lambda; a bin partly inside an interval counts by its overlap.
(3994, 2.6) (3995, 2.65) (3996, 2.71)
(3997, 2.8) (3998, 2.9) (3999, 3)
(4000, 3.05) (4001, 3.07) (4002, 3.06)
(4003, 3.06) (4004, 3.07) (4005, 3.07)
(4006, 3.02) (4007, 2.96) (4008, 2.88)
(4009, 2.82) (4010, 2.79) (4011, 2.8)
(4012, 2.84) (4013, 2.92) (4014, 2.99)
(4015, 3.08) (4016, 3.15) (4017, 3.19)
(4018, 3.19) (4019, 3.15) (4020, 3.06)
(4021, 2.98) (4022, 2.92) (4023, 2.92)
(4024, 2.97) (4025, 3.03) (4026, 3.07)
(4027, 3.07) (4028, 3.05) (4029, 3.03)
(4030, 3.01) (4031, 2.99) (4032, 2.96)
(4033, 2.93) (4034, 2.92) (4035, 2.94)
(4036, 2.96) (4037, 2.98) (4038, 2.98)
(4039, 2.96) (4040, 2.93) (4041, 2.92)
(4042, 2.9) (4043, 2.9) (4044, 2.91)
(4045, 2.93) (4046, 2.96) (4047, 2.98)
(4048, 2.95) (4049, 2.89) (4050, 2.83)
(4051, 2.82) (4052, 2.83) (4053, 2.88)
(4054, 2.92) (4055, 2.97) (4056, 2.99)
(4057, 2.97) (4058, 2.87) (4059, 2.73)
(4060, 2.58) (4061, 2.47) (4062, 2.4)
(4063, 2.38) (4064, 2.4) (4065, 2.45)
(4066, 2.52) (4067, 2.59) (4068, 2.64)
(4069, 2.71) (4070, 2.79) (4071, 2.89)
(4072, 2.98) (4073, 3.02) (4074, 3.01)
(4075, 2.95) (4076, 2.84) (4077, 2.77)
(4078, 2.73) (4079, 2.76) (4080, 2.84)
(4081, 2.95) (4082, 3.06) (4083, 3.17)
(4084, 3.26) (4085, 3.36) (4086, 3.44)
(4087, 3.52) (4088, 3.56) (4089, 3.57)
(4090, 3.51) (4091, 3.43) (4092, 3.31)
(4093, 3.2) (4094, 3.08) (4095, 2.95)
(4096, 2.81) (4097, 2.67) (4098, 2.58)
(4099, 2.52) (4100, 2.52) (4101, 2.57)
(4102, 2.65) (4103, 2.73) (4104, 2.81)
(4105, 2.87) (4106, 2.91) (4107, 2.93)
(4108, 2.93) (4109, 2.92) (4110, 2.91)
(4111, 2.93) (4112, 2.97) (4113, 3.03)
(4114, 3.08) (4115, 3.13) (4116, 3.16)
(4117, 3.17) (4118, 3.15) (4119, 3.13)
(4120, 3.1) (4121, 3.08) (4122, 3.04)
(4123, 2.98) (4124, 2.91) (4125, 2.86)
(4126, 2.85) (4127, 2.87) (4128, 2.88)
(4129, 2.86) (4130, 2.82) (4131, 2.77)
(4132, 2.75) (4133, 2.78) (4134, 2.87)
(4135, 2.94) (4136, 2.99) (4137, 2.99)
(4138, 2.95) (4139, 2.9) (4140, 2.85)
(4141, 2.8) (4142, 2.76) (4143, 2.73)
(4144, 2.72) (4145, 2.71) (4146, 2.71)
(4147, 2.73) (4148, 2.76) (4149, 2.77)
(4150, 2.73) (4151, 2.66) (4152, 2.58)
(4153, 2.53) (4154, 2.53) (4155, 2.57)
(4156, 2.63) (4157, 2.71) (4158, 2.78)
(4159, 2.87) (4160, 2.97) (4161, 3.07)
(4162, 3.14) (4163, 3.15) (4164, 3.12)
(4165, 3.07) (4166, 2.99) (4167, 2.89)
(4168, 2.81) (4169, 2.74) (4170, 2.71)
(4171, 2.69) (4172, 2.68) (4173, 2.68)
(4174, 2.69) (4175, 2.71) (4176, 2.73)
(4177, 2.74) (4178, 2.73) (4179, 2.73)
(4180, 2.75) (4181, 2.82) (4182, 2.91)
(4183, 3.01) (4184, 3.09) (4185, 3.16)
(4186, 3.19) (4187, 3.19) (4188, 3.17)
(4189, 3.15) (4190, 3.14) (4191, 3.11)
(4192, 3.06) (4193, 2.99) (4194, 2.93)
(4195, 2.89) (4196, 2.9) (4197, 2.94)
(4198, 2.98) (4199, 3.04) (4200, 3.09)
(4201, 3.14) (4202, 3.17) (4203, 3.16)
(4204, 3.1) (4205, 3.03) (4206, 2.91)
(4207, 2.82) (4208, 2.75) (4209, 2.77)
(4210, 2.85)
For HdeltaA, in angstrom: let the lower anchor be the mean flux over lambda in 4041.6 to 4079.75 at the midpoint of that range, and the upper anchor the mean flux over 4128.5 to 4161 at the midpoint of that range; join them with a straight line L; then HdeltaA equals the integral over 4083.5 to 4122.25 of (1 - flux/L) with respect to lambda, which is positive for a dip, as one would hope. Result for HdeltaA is -3.5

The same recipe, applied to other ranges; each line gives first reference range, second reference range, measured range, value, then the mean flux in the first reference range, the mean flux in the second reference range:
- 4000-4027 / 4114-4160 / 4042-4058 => 0.2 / 3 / 2.85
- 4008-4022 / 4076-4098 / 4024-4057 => 0.9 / 2.99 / 3.12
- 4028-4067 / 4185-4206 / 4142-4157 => 1.6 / 2.84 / 3.07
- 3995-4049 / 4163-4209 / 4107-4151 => 0.7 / 2.97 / 2.94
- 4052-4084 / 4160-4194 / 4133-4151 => 0.5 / 2.79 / 2.93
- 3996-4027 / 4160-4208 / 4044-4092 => 0.9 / 2.99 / 2.95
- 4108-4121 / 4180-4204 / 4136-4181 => 3.8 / 3.05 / 3.05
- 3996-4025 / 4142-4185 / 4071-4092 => -1.7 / 2.99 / 2.8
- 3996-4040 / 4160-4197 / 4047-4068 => 1.7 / 2.99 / 2.93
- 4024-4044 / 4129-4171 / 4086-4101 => -1.0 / 2.97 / 2.82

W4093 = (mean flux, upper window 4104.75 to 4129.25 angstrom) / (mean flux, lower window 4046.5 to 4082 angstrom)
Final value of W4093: 1.1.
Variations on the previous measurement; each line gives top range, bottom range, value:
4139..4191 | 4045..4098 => 0.97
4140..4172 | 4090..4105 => 0.97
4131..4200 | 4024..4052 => 0.97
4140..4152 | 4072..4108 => 0.91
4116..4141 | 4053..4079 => 1.07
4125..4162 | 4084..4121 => 0.92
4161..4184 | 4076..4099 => 0.92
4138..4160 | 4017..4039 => 0.91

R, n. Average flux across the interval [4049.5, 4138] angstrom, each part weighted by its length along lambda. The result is 2.91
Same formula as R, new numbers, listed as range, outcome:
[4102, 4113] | 2.89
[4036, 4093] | 2.93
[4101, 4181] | 2.85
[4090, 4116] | 2.91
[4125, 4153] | 2.8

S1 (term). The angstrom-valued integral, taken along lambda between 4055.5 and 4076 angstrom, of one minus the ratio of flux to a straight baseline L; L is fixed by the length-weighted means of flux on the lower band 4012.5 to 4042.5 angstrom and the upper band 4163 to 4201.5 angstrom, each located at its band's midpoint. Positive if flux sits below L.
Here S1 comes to 1.83 angstrom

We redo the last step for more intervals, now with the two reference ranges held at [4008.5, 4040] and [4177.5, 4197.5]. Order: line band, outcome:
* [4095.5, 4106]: 1.1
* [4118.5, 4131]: 0.2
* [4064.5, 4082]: 1.1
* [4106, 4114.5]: 0.1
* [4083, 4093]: -1.4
